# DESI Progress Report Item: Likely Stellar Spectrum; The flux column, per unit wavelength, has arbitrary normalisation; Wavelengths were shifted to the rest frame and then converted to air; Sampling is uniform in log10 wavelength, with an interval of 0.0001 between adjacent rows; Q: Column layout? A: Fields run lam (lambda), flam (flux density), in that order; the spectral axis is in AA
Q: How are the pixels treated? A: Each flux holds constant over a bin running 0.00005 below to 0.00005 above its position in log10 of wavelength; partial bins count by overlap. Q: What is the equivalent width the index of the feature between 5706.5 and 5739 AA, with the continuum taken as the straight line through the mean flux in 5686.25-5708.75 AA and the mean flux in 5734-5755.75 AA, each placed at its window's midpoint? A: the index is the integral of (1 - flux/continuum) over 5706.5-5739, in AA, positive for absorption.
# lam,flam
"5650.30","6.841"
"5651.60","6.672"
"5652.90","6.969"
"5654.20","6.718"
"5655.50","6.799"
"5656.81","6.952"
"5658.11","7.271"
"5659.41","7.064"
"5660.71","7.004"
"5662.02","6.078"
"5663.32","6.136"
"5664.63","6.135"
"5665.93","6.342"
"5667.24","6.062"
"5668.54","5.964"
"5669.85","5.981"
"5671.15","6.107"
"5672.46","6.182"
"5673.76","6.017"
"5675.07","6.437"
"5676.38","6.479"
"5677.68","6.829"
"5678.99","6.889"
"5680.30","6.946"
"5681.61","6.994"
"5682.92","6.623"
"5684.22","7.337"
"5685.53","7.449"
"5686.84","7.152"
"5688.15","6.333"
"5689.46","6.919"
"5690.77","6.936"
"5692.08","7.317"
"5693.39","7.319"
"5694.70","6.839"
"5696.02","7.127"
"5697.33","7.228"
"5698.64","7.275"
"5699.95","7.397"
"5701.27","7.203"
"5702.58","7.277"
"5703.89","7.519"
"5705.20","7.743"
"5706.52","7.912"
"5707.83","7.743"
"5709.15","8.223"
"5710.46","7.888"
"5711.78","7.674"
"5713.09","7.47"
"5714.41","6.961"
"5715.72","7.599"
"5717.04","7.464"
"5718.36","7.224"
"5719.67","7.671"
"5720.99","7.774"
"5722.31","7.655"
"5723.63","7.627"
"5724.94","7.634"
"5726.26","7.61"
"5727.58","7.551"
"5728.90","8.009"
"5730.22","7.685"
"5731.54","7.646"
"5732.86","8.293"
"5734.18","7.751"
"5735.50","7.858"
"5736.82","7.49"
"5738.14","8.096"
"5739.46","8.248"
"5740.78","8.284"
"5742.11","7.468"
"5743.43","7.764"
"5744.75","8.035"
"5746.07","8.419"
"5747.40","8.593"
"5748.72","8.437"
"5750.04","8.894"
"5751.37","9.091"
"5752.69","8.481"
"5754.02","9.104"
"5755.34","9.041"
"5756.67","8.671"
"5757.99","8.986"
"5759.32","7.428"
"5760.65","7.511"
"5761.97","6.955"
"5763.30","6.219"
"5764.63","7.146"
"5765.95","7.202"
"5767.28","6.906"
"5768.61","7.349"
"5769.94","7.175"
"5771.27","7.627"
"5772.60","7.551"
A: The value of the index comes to 0.5 AA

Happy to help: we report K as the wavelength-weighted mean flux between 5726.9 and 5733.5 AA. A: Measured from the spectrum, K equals 7.83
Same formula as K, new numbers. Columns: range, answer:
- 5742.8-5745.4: 7.91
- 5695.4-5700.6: 7.27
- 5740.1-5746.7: 7.99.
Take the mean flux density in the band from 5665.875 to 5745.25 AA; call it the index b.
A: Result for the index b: 7.3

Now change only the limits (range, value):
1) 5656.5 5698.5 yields 6.71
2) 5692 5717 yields 7.46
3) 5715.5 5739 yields 7.71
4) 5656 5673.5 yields 6.4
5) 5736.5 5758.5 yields 8.43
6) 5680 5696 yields 7.02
